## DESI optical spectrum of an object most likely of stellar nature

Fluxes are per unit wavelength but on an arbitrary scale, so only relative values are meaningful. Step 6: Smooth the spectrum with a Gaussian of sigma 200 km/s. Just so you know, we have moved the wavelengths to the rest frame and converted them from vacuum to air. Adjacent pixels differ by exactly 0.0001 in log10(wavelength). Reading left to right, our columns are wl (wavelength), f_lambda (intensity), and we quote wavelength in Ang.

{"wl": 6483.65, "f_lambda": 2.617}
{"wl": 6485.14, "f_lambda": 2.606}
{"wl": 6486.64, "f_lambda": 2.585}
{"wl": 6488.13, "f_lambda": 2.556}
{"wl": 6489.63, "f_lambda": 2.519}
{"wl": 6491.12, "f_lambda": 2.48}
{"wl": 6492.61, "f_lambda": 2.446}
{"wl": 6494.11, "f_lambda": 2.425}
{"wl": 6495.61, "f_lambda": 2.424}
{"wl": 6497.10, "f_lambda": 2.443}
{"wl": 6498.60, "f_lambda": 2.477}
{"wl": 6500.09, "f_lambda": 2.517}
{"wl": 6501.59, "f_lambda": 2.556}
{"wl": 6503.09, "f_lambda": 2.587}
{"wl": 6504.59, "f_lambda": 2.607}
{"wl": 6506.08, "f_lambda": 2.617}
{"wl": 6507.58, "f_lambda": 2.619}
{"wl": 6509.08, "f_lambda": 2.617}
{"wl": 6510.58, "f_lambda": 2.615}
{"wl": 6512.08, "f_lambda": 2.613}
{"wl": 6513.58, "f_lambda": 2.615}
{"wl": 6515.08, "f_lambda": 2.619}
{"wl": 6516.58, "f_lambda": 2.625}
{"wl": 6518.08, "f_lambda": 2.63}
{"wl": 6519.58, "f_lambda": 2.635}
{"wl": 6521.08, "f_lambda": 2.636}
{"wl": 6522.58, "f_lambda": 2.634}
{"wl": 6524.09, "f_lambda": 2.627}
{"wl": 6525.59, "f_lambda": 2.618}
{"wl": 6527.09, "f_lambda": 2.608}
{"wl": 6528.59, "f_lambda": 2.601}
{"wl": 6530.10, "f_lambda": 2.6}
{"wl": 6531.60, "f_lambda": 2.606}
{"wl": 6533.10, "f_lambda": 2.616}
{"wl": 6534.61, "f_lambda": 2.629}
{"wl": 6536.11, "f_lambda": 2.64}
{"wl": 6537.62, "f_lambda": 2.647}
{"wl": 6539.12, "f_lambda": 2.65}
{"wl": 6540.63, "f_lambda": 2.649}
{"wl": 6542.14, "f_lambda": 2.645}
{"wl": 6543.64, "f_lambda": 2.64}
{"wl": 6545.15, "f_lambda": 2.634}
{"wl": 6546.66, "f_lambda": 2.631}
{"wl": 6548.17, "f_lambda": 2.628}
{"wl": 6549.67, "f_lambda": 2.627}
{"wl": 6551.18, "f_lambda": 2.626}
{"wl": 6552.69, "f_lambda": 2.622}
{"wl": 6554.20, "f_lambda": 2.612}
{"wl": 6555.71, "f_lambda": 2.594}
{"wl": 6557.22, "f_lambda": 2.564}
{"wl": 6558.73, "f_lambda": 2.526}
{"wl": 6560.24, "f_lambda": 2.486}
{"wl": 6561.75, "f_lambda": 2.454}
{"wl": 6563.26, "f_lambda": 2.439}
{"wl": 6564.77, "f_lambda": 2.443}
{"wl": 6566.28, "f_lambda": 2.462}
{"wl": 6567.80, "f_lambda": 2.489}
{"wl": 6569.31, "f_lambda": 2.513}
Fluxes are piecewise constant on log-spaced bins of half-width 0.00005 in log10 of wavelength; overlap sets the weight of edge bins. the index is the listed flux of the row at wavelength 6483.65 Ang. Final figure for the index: 2.617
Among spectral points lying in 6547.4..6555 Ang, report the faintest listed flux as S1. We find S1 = 2.612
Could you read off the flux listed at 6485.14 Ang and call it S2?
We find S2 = 2.606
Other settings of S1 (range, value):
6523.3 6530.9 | 2.6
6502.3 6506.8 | 2.587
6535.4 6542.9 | 2.64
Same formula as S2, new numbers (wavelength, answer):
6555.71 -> 2.594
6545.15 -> 2.634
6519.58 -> 2.635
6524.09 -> 2.627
